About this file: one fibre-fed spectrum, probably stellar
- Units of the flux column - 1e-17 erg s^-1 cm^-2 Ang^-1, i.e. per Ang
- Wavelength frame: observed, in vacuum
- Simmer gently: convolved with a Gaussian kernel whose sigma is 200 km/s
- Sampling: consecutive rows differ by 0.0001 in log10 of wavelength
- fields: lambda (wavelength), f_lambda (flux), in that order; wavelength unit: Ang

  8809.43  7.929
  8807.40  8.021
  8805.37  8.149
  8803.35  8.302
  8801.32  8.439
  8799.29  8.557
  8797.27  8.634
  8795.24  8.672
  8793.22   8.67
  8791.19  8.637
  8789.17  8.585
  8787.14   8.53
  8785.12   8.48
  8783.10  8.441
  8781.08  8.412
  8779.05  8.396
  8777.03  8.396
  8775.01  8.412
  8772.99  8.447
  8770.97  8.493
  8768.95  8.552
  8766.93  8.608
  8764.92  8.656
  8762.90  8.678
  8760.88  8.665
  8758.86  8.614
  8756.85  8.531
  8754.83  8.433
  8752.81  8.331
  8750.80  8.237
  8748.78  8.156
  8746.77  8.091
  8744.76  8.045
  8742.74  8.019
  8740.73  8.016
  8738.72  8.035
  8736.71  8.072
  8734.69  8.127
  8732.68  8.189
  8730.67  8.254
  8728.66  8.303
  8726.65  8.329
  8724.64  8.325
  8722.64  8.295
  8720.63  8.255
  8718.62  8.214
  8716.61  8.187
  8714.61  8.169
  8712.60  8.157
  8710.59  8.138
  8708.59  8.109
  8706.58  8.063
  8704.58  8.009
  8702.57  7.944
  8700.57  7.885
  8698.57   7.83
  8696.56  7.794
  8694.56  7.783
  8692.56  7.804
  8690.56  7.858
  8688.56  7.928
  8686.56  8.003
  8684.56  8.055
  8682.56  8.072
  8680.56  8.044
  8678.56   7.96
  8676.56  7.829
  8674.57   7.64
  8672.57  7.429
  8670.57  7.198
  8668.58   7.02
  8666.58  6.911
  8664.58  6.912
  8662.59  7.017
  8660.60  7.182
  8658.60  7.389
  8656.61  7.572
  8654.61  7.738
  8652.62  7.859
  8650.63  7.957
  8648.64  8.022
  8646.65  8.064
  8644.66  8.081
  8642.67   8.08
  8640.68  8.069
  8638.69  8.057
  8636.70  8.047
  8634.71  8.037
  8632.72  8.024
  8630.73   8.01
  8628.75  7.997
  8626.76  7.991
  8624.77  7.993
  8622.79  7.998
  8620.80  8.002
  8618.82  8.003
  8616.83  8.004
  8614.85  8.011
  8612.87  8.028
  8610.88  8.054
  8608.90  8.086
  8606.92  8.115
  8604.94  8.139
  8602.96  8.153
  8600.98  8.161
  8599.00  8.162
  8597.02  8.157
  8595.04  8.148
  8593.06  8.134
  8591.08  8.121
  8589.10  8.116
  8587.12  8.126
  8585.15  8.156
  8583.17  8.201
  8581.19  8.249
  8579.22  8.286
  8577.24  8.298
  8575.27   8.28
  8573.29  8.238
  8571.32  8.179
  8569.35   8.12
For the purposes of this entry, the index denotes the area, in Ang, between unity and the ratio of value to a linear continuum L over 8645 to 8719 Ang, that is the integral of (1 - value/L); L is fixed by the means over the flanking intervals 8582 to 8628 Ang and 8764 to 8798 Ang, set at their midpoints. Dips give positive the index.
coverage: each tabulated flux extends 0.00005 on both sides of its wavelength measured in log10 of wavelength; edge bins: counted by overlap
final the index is 4.5 Ang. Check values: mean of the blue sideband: 8.09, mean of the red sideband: 8.53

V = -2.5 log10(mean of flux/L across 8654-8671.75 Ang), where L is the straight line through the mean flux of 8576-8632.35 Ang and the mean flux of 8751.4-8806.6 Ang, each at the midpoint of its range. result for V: 0.15 mag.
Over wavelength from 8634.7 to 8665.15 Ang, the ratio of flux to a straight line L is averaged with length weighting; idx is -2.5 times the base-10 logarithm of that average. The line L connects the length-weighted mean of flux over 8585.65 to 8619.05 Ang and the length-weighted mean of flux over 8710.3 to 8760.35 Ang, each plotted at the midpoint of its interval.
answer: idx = 0.053 mag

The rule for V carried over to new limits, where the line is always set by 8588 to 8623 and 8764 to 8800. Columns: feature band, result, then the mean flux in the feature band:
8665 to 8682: 0.11 mag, 7.5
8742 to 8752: 0.04 mag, 8.12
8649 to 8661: 0.08 mag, 7.66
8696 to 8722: 0.04 mag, 8.06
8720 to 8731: 0.01 mag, 8.3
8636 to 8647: 0.02 mag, 8.07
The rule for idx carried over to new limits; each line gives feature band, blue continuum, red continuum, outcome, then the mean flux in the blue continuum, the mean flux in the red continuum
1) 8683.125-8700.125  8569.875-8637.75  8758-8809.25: 0.05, 8.11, 8.49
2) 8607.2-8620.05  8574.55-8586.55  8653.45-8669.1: -0.03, 8.24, 7.23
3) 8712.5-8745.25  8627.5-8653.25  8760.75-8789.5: 0.02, 8.03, 8.51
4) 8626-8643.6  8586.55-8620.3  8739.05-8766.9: 0.02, 8.1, 8.35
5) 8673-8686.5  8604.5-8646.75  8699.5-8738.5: 0.03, 8.04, 8.16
